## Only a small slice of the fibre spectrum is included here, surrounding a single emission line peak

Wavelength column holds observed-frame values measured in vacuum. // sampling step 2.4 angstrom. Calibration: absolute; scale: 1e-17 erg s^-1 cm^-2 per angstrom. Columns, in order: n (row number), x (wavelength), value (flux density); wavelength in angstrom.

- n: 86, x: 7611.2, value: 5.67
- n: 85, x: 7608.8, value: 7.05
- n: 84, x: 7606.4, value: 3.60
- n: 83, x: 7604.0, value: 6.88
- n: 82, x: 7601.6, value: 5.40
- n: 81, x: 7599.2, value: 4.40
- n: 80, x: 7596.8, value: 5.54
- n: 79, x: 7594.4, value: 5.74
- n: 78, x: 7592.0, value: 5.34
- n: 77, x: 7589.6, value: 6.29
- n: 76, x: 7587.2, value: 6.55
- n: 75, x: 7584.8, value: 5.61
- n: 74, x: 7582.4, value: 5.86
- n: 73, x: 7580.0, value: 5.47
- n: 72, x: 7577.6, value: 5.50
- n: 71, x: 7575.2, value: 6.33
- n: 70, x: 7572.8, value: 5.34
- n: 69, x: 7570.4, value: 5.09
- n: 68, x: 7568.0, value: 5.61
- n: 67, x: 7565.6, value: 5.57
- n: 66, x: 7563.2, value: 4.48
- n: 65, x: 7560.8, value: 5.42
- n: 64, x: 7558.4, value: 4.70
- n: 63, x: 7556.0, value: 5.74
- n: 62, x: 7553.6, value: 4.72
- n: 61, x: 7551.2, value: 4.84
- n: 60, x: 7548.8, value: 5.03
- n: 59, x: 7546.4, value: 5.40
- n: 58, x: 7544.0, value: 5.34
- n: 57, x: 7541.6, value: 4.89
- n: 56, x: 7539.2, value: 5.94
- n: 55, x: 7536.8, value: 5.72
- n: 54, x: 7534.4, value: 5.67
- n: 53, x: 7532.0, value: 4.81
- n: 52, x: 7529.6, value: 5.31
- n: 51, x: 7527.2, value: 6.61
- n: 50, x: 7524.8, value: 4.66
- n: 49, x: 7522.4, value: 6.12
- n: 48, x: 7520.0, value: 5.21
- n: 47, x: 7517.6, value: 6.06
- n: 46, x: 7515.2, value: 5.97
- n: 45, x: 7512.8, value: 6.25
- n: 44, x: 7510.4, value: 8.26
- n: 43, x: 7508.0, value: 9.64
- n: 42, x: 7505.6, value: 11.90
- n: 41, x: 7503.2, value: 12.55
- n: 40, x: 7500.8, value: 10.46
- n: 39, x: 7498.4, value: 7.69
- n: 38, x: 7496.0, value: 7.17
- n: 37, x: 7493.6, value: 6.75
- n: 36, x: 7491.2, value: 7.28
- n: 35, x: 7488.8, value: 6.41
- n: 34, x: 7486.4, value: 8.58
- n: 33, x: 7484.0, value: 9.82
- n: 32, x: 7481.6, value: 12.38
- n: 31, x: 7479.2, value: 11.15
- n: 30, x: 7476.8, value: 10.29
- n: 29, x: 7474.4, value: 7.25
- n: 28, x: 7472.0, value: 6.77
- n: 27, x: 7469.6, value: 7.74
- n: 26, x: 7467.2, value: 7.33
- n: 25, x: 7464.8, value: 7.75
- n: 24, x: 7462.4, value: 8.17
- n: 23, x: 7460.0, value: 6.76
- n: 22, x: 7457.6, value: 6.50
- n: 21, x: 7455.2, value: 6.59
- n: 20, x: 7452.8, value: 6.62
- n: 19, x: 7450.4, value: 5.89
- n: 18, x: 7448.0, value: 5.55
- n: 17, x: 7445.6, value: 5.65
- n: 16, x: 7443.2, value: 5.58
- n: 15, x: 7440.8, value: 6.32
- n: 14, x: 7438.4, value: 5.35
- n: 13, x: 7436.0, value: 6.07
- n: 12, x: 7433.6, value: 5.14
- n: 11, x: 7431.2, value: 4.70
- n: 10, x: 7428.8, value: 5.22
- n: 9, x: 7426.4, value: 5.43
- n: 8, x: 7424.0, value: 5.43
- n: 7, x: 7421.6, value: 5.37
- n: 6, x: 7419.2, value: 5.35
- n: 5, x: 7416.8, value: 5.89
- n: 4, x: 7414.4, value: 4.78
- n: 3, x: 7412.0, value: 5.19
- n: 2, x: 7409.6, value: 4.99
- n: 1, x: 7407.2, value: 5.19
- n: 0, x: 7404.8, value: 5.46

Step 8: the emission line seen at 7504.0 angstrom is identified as [N II] 6583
